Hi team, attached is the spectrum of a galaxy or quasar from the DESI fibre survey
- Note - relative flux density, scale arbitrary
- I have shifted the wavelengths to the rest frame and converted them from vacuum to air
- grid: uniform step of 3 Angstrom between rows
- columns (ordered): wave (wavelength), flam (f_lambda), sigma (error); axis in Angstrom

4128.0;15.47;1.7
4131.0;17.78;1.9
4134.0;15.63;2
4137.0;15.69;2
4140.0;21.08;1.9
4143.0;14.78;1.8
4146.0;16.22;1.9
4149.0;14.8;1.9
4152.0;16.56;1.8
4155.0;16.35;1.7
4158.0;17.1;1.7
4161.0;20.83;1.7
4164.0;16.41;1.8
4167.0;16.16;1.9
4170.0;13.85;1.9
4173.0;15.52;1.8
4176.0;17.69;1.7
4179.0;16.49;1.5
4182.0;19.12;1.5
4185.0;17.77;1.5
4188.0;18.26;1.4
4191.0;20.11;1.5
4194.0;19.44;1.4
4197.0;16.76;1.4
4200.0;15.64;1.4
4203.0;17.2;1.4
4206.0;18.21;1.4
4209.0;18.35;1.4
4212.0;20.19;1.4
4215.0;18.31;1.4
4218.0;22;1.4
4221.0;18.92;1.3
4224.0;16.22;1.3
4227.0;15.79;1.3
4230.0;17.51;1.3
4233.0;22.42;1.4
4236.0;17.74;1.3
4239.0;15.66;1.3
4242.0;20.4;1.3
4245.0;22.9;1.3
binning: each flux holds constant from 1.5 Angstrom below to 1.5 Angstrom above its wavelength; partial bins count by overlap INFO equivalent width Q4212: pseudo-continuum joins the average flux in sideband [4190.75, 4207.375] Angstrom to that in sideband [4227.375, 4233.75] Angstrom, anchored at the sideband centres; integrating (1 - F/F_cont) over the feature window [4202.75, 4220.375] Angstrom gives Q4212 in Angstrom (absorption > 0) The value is -0.9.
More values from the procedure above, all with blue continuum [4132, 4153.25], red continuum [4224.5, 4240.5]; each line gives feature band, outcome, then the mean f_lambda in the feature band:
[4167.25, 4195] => -0.81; 17.5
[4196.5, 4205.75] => 0.29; 16.7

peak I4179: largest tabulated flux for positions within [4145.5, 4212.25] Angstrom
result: 20.83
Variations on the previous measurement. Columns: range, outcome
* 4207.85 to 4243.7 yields 22.42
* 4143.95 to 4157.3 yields 16.56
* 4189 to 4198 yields 20.11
